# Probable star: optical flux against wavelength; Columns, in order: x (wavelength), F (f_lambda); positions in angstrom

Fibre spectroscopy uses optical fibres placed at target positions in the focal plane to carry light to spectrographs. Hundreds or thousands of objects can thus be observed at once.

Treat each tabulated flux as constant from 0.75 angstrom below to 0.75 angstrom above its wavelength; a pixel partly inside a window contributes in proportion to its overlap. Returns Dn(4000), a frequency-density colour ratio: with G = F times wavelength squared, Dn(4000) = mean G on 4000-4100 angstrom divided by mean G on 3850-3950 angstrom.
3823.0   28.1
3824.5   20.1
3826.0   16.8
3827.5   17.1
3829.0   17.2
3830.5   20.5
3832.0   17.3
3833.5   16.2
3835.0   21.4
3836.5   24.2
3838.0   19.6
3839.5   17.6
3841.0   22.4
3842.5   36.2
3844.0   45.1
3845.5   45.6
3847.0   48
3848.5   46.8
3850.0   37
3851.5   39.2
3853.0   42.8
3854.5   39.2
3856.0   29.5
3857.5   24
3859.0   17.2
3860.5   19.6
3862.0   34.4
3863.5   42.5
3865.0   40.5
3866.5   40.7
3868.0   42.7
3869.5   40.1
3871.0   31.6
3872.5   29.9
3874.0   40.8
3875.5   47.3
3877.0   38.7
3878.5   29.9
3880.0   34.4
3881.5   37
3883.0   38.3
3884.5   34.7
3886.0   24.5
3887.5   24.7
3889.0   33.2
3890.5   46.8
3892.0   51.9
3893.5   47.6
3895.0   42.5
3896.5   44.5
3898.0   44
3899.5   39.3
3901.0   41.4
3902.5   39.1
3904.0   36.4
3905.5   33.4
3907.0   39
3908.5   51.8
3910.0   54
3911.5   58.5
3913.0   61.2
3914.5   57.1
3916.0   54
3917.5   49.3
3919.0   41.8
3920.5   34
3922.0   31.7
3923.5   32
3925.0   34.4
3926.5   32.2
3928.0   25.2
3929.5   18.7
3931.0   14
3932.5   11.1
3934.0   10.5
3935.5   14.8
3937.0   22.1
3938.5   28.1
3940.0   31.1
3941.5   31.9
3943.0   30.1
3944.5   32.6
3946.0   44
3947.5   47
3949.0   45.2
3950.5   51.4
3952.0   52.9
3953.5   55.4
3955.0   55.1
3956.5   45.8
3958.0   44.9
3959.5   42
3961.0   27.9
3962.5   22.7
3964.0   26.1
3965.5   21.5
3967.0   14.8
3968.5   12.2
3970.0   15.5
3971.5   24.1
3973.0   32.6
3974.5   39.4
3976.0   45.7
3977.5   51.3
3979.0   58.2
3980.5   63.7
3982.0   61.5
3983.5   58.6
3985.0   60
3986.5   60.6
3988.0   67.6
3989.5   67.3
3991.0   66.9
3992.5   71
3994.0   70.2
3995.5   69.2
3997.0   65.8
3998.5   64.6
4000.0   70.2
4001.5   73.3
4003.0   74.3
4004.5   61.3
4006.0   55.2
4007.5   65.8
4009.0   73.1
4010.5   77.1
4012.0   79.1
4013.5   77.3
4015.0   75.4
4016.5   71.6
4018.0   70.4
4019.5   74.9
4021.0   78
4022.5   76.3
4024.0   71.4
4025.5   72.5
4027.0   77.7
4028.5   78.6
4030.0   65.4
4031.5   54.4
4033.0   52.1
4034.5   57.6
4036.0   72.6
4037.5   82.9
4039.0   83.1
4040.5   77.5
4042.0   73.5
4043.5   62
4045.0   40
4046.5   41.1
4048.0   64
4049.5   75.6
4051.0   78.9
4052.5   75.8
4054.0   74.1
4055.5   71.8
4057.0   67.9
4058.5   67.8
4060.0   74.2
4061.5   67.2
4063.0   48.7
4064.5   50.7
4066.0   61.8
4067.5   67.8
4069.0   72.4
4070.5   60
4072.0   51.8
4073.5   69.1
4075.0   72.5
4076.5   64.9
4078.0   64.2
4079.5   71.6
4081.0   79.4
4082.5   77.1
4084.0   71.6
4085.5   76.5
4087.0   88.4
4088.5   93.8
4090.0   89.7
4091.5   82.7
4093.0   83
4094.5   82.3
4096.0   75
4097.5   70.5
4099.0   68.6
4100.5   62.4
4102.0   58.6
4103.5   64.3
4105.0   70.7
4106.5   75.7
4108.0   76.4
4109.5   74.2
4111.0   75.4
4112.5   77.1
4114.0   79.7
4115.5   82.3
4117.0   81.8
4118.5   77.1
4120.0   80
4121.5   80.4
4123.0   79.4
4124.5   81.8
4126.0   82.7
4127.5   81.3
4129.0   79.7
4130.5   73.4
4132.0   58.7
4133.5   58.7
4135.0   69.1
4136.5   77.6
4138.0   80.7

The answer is 2.09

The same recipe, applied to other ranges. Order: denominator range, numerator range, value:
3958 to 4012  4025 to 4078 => 1.30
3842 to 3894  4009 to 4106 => 2.09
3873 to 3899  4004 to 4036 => 1.93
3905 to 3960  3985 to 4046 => 1.88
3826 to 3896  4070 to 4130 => 2.55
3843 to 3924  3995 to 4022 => 1.90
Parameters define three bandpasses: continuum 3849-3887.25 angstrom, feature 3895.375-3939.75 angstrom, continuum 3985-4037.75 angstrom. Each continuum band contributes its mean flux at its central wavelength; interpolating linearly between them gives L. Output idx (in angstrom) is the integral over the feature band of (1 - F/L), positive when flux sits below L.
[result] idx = 9.30 angstrom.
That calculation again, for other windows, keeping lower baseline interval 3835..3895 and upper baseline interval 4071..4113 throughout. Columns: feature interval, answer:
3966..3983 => 5.1 angstrom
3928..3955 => 9.2 angstrom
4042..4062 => 0.2 angstrom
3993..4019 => -4.8 angstrom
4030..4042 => -0.8 angstrom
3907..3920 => -2.6 angstrom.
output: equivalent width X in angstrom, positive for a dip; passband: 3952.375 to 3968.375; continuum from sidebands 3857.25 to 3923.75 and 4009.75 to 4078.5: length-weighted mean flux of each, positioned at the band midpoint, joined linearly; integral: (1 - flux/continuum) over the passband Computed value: 5.3 angstrom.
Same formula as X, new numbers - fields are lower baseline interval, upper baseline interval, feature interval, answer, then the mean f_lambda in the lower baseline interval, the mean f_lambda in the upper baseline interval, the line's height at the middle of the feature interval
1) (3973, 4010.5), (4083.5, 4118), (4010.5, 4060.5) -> -1.49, 62.8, 76.6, 68.3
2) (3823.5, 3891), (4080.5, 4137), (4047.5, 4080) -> 0.58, 31.8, 76.2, 68.3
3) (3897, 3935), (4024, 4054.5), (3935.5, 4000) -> 7.55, 37.7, 68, 50.4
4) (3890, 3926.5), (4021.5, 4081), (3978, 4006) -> -3.76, 44.1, 67.2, 57.6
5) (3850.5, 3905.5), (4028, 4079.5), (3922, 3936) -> 7.14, 36.9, 66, 45.3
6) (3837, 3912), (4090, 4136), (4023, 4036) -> -1.03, 37.6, 75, 61.9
